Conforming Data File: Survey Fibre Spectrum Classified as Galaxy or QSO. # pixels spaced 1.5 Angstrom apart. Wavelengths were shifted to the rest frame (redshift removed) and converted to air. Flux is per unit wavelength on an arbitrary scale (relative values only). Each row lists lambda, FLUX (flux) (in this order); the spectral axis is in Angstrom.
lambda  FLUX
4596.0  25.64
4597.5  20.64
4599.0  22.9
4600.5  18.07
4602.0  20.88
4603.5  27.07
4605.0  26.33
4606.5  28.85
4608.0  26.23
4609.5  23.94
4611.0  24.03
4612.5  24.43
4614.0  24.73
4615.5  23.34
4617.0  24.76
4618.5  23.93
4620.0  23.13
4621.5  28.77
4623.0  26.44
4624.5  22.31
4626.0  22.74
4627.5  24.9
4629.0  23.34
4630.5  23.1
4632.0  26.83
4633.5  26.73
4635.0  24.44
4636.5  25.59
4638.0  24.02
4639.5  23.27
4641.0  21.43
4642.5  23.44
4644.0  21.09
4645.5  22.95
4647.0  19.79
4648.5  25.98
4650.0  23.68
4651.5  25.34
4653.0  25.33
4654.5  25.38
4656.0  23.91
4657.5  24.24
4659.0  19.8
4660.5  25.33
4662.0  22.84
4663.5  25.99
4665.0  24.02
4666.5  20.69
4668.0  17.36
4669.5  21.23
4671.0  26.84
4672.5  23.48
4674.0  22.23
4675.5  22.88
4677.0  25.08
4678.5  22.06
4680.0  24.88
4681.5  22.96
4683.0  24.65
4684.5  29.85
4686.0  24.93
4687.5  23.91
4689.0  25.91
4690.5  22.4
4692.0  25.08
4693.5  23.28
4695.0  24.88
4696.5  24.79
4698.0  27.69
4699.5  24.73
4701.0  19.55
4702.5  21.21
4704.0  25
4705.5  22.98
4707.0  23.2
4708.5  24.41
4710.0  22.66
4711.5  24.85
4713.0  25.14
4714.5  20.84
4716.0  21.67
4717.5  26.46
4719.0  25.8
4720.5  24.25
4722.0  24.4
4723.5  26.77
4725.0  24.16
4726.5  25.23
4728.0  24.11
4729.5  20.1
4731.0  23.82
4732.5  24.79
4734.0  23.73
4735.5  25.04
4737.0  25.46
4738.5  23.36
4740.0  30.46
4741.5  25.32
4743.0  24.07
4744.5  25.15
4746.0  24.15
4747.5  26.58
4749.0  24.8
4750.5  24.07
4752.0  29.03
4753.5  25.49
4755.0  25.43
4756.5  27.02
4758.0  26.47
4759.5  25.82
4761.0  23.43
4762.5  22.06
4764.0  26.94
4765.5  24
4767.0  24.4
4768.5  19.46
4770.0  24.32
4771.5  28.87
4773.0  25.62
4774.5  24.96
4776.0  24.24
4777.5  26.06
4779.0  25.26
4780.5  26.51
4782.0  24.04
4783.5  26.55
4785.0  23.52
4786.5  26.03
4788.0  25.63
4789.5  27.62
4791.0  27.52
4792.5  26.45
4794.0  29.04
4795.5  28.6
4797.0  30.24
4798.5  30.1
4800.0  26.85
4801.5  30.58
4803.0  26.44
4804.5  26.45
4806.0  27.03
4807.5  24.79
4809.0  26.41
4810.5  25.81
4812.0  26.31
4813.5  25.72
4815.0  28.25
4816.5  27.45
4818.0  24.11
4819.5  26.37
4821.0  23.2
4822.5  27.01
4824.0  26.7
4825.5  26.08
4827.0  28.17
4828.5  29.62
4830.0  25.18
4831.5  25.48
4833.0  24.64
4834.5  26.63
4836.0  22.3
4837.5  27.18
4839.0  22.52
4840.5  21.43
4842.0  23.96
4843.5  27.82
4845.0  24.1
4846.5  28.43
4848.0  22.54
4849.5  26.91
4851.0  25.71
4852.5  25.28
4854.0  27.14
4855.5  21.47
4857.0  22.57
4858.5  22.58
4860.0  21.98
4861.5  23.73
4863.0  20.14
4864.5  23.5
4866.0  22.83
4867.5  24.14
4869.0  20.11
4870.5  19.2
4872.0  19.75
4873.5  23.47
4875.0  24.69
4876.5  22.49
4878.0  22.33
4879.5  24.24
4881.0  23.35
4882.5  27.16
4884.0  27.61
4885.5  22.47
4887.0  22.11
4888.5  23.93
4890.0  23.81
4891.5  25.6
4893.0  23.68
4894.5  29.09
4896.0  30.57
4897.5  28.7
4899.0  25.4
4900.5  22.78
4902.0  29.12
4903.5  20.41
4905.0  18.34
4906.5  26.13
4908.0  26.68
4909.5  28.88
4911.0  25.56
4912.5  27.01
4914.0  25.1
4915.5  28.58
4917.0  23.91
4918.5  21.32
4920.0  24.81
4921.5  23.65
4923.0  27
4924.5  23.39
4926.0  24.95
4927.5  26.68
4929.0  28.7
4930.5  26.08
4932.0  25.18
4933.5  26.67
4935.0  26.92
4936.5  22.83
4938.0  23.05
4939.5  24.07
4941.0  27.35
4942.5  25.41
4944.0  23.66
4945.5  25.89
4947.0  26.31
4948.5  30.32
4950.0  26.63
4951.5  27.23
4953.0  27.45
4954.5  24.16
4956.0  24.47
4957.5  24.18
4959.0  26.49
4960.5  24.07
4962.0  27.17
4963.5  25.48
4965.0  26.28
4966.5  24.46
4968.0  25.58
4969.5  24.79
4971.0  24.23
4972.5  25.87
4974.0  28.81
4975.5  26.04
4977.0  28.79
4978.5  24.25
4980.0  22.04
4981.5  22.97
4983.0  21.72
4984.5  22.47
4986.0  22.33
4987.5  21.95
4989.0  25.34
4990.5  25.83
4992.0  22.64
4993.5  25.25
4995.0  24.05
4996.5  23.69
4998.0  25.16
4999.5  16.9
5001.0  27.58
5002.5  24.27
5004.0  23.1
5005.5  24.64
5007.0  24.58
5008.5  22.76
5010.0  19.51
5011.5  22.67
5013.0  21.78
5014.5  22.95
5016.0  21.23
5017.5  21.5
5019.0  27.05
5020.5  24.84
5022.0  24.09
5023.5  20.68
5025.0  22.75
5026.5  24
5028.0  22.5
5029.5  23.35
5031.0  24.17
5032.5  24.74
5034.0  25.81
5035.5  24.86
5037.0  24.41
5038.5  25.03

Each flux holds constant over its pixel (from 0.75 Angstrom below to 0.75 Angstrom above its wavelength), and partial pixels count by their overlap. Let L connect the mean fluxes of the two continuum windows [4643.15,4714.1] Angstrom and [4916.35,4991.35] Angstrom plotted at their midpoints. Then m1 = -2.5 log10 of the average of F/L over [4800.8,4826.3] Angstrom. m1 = -0.08 mag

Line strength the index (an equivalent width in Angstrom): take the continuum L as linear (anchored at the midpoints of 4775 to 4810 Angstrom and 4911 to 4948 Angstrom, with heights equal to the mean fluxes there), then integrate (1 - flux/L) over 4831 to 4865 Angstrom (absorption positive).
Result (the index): 2.5 Angstrom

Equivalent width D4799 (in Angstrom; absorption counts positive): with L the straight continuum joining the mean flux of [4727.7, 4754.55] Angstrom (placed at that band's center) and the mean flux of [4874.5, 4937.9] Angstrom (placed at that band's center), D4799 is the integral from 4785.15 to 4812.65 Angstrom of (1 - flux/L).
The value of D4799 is -2.4 Angstrom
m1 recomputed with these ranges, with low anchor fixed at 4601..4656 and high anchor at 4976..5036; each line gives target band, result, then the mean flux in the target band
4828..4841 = -0.047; 25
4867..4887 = 0.033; 23.1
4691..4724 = 0.007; 24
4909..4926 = -0.070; 25.3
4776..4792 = -0.078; 25.8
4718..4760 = -0.047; 25.2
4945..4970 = -0.102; 26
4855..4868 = 0.061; 22.5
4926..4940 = -0.083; 25.6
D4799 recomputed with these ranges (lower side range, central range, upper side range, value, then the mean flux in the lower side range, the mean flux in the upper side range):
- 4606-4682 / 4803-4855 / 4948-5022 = -3.4 Angstrom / 23.9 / 24.4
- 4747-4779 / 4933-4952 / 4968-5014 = -1.3 Angstrom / 25.2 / 23.9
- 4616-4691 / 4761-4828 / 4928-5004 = -4.7 Angstrom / 23.9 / 25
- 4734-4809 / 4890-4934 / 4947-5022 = -1.2 Angstrom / 25.9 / 24.5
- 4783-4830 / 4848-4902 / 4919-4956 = 4.5 Angstrom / 26.9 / 25.7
